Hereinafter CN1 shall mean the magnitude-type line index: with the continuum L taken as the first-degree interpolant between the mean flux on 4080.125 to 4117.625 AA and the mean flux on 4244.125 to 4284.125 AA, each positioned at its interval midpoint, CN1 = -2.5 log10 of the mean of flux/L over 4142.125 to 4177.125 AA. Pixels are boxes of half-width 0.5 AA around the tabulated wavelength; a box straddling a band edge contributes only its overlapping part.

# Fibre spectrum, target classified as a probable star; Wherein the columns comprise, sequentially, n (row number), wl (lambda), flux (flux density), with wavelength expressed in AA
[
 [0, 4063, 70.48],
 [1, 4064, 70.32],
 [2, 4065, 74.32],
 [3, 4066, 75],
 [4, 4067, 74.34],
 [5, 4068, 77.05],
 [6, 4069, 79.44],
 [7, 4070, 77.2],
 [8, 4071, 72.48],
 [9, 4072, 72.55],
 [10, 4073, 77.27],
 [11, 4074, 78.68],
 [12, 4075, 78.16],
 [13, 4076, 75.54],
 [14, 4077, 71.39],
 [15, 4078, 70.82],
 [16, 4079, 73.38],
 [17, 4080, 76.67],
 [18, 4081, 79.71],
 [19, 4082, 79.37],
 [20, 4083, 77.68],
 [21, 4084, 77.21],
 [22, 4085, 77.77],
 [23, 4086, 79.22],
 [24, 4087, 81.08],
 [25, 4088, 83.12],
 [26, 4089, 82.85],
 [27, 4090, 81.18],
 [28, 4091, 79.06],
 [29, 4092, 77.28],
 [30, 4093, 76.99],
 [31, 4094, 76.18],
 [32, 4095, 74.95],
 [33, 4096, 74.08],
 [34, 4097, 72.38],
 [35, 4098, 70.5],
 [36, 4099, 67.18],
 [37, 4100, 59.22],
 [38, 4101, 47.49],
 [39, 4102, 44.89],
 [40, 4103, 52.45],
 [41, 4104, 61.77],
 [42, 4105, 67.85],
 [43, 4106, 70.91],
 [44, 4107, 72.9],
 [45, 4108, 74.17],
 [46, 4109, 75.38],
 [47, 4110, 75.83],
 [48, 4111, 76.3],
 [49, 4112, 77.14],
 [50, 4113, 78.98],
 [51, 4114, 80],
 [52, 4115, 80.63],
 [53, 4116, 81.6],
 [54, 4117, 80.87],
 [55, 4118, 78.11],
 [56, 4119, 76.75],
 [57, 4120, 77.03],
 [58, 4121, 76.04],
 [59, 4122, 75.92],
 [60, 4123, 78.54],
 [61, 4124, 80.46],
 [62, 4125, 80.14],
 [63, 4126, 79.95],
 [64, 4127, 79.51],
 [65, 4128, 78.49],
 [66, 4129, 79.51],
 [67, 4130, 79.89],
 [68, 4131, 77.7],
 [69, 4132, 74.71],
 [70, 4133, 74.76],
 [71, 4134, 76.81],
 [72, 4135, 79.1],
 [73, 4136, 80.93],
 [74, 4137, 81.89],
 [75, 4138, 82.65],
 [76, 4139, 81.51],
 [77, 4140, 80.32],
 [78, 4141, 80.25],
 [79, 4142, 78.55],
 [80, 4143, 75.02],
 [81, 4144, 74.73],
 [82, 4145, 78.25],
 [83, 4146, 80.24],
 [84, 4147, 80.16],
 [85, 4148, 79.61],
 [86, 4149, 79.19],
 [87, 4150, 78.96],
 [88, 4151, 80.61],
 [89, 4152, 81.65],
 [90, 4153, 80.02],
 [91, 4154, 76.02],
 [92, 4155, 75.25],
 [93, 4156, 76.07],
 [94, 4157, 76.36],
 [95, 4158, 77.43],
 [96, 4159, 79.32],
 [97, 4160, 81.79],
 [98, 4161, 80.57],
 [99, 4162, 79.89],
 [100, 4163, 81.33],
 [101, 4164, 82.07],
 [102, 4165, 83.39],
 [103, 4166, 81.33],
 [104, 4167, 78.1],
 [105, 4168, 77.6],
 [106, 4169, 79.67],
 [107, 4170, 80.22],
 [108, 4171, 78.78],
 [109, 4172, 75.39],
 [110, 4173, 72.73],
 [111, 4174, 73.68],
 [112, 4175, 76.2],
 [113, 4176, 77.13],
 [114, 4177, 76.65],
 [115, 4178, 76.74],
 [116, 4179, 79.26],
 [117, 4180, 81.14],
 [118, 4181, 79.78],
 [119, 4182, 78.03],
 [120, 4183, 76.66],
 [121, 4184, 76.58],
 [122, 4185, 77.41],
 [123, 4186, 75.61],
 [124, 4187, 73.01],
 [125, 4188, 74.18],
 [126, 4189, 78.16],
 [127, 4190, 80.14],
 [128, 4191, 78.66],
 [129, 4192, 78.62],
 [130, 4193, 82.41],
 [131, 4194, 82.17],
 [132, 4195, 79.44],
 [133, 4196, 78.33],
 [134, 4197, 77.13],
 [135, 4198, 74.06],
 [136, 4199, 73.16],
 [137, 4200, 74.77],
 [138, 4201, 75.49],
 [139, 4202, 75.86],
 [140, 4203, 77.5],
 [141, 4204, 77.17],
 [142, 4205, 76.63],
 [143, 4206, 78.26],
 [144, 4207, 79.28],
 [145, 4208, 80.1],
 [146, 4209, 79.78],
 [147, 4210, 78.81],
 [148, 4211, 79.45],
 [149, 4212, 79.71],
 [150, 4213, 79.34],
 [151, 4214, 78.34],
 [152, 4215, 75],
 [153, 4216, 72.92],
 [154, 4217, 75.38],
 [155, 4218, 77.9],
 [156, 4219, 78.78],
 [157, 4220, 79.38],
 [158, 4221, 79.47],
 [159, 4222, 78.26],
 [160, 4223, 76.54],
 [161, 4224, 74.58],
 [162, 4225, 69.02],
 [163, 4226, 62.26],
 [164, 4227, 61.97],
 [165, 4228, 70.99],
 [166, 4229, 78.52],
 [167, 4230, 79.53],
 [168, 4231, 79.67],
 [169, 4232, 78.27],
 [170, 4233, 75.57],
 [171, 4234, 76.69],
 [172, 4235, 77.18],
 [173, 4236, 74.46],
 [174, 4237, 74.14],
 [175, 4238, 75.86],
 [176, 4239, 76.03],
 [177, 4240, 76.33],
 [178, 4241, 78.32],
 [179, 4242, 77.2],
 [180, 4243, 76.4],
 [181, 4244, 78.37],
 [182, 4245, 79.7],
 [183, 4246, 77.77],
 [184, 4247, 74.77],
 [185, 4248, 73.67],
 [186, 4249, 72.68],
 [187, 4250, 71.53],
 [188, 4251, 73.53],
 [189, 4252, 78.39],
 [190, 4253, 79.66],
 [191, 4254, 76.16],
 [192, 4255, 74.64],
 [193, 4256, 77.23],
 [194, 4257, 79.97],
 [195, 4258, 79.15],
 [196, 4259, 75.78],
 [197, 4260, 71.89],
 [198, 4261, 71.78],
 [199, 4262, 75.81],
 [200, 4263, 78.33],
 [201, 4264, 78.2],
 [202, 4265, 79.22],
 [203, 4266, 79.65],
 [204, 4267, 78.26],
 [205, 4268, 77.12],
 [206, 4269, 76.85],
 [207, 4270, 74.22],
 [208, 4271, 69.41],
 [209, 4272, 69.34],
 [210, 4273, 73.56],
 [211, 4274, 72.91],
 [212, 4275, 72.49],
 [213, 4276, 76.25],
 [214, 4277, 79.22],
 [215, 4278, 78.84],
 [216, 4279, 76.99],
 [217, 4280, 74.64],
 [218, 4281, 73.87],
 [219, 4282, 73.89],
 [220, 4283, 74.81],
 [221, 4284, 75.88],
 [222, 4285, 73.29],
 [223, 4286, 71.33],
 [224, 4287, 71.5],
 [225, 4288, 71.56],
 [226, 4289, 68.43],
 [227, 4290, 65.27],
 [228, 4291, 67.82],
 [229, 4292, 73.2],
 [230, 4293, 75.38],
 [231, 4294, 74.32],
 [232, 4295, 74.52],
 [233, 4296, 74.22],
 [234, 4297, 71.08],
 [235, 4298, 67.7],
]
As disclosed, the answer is -0.06 mag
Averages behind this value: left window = 73.7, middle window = 78.5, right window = 75.7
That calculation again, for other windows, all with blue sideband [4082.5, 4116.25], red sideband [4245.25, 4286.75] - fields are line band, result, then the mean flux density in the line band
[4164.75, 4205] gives -0.05 mag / 77.5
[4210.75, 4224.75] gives -0.04 mag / 77.3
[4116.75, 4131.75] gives -0.07 mag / 78.5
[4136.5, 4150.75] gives -0.08 mag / 79.4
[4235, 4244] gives -0.02 mag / 76.3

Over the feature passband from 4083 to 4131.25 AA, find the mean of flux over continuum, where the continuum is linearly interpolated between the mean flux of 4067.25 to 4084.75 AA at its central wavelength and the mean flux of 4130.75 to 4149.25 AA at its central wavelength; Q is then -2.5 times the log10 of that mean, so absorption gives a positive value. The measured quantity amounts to 0.04 mag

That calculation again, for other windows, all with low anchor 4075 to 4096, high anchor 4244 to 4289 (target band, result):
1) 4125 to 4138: -0.026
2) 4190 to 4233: -0.011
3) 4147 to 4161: -0.029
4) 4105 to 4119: 0.005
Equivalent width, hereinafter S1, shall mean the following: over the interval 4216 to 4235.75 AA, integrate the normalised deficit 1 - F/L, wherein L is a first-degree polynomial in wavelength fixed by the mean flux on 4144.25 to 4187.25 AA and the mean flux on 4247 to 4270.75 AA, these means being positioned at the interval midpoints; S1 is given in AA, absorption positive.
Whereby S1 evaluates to 0.4 AA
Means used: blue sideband 78.4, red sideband 76.1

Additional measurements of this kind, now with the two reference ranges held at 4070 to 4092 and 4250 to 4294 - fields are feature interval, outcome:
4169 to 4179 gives -0.1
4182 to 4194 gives -0.3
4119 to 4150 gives -0.8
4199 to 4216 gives -0.4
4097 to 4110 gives 2.1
